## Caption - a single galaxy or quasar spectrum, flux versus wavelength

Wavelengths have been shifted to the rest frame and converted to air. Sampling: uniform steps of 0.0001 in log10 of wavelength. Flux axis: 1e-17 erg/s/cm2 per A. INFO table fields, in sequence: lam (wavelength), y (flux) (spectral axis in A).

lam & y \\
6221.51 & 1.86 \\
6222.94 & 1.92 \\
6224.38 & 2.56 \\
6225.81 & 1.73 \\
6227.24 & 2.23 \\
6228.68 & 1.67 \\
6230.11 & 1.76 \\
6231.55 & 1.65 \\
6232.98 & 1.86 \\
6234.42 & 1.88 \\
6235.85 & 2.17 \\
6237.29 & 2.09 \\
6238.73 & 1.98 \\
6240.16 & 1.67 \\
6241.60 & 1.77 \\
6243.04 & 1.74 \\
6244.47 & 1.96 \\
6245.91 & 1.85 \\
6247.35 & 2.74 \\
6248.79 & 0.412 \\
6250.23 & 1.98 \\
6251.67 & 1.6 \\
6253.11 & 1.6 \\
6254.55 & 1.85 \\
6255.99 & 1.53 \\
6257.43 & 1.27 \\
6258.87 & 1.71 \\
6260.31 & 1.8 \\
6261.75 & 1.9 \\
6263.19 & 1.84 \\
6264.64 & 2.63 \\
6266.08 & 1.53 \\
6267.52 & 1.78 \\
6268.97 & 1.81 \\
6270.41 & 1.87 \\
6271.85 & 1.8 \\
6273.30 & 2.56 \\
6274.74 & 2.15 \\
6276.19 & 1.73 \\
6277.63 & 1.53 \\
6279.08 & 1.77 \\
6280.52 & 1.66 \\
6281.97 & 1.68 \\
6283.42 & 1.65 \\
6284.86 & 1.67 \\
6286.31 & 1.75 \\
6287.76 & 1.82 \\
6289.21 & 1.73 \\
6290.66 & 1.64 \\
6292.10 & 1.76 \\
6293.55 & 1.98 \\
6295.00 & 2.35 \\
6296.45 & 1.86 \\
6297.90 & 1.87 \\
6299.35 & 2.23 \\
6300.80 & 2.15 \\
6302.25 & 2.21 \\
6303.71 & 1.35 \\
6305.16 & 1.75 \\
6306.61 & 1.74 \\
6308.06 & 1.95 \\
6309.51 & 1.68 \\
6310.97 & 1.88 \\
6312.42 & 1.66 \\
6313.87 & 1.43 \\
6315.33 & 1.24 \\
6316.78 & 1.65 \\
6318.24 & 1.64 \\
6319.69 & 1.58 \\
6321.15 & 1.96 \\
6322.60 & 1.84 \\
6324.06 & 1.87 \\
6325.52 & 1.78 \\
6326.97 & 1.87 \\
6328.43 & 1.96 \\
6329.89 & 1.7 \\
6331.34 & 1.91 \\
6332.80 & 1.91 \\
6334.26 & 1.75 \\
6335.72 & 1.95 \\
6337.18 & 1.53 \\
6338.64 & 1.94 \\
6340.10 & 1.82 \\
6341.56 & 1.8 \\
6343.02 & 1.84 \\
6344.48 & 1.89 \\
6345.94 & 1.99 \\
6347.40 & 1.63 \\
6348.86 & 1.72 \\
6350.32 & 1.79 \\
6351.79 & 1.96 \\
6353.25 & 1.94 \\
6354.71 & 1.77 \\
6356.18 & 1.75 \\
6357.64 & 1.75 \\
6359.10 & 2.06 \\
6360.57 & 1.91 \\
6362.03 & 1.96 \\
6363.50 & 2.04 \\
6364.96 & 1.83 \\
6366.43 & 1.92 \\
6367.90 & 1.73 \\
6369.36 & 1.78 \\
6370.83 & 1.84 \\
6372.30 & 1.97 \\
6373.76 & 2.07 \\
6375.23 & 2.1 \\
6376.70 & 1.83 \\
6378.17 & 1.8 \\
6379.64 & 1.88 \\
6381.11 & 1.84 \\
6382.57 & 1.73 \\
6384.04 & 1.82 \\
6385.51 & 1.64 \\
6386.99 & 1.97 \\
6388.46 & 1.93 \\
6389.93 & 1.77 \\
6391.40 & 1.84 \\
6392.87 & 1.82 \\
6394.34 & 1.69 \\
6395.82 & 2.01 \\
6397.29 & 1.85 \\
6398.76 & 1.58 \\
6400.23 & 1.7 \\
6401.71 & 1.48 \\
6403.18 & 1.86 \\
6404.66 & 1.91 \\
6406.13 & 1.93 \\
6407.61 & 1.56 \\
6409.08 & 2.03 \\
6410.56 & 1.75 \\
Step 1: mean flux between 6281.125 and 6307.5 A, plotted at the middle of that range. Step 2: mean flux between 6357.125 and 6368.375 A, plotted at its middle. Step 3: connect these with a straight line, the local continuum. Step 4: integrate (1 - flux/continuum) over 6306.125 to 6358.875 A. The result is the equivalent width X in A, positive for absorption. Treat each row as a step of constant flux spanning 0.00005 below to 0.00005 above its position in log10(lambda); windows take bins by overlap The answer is 2.7 A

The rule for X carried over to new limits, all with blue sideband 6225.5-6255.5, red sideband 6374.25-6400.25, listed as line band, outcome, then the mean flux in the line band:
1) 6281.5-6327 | 0.9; 1.79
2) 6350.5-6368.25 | -0.6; 1.88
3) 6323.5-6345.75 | -0.2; 1.84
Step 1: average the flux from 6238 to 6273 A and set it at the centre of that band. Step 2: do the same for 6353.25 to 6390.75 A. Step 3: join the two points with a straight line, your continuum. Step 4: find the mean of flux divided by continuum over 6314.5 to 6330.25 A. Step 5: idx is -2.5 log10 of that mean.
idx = 0.061 mag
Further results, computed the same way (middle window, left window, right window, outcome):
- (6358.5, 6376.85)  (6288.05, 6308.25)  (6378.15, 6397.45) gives -0.049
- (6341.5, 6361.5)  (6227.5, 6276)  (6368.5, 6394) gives 0.004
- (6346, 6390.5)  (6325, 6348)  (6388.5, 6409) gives -0.031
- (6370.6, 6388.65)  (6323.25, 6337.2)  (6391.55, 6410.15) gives -0.045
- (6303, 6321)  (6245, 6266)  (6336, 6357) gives 0.097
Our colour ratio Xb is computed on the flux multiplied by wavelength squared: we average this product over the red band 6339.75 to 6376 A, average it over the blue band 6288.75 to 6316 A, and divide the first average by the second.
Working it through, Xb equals 1.1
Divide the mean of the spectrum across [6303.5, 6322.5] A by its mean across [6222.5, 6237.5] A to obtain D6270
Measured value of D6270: 0.86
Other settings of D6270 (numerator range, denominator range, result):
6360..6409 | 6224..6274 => 1.00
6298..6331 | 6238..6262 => 1.03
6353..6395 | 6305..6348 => 1.05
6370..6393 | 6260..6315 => 1.01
